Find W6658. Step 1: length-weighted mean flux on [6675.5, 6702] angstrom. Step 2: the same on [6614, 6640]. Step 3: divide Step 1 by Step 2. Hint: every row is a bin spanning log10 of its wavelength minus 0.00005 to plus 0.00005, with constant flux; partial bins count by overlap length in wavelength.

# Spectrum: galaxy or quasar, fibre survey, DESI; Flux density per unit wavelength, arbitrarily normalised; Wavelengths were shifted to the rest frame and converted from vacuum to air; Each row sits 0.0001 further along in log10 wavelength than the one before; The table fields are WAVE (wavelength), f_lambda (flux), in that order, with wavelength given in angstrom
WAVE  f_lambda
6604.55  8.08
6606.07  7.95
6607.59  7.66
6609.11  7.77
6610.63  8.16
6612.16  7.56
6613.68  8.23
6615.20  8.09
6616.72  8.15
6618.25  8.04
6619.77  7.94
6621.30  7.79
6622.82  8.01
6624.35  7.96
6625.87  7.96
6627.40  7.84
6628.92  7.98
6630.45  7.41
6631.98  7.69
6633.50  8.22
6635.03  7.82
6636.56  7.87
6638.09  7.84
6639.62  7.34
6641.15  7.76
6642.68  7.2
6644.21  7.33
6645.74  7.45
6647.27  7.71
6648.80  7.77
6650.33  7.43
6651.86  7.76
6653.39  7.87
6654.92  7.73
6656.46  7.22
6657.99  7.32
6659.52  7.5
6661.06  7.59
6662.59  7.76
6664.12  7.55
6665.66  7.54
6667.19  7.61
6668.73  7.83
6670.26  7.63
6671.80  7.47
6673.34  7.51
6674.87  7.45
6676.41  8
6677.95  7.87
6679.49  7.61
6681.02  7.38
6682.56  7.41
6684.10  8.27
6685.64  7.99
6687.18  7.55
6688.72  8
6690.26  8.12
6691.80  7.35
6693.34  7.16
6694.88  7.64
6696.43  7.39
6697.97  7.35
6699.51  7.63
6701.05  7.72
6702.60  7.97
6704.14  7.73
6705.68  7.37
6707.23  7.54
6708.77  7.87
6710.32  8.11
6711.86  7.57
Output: 1.0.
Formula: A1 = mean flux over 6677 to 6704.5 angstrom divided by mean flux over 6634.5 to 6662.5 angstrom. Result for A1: 1.0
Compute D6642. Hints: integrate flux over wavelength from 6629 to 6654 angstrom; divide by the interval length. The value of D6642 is 7.66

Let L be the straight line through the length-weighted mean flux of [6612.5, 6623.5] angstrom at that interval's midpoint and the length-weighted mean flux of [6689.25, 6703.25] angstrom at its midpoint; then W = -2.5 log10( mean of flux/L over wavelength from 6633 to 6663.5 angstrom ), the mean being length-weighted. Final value 0.03 mag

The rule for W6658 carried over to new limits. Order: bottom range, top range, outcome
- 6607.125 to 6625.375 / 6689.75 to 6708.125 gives 0.95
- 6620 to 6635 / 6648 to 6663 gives 0.96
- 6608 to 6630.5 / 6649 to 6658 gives 0.96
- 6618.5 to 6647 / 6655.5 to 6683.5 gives 0.98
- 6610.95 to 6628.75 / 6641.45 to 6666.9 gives 0.95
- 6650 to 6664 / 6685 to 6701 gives 1.01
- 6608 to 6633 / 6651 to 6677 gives 0.96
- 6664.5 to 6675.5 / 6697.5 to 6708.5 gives 1.01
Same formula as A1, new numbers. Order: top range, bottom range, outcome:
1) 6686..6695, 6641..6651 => 1.02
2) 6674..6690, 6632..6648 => 1.01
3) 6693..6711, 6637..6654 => 1.01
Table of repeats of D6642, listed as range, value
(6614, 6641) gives 7.88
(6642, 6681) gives 7.59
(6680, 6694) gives 7.7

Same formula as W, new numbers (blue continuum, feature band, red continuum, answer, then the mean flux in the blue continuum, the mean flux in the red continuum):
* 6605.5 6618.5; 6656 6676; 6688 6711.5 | 0.03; 7.95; 7.66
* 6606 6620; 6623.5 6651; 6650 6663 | 0.01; 7.96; 7.58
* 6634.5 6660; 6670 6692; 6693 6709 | -0.02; 7.58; 7.58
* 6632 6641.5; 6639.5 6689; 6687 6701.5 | 0.01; 7.8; 7.59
